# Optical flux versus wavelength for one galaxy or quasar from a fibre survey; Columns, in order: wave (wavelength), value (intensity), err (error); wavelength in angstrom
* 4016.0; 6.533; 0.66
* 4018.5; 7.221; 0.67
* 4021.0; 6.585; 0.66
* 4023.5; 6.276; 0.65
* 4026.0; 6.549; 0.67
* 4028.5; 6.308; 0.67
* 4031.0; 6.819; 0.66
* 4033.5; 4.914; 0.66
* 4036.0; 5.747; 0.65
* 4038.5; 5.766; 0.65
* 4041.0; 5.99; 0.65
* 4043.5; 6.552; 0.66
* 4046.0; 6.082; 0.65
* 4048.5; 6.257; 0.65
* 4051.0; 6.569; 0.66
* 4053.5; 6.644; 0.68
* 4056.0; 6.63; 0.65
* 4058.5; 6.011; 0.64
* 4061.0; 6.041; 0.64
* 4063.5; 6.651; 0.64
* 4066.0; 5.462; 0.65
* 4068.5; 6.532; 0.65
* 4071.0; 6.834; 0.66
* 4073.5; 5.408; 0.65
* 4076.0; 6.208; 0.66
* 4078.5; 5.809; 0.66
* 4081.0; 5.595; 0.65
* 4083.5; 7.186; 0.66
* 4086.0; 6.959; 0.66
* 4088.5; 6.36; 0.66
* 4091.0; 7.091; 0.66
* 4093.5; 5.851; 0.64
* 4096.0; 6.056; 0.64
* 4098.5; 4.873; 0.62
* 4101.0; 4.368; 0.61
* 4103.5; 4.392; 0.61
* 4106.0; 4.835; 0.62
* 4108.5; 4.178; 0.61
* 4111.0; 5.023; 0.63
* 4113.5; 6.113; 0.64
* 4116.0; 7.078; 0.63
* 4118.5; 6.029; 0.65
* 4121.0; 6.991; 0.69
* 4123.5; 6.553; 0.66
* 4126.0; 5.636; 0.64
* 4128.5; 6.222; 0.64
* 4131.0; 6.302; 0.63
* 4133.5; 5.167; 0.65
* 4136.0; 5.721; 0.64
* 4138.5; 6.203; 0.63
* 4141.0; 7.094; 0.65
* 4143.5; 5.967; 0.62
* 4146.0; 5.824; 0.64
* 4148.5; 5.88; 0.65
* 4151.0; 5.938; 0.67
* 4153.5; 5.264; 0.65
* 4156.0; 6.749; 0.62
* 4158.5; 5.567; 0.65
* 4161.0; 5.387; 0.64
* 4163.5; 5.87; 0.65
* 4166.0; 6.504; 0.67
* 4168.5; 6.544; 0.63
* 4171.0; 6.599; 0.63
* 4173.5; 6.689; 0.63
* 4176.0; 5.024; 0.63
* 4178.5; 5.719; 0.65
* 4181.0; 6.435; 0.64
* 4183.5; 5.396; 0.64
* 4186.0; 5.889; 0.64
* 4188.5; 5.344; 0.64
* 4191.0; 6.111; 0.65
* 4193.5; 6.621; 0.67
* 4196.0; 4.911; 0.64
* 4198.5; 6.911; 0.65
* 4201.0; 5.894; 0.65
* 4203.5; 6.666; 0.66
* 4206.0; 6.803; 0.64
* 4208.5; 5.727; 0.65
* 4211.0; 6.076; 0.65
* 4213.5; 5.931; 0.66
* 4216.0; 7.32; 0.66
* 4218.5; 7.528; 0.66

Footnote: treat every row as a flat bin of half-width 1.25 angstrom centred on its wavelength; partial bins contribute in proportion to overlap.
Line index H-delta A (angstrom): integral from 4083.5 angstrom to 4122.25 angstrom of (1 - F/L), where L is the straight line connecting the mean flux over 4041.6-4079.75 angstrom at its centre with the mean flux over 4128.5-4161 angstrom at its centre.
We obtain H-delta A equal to 2.0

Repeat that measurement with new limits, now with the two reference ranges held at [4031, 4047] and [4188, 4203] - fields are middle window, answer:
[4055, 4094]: -2.3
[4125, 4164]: 0.4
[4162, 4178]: -0.4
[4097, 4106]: 2.0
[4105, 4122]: 0.6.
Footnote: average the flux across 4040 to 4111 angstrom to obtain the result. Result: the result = 5.96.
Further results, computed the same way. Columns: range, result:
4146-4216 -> 6.04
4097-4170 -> 5.81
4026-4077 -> 6.18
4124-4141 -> 5.99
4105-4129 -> 5.87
